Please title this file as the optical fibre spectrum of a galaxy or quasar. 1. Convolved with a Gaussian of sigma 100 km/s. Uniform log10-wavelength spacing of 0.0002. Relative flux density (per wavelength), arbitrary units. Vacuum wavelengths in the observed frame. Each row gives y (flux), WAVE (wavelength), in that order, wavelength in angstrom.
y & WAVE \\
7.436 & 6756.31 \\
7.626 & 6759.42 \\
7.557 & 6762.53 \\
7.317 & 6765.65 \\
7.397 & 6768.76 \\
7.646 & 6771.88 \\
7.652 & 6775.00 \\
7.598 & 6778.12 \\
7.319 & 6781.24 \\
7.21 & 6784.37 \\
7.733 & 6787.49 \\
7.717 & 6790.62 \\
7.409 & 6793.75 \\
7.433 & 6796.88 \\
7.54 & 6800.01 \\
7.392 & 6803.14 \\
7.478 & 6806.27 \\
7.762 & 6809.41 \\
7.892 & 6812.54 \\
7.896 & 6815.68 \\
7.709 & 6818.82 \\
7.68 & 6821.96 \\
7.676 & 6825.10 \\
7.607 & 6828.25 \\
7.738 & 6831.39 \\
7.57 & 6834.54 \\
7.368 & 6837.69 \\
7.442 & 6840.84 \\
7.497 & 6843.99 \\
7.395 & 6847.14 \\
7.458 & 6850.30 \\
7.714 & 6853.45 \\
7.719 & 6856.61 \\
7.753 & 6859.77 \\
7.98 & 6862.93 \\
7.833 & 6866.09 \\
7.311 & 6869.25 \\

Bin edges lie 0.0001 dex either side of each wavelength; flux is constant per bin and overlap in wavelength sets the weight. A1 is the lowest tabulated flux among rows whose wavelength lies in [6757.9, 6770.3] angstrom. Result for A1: 7.317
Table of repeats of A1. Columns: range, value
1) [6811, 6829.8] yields 7.607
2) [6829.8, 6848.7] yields 7.368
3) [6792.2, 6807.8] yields 7.392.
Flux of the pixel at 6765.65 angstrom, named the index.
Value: 7.317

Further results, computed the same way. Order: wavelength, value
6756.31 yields 7.436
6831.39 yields 7.738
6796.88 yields 7.433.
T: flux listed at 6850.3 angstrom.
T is 7.458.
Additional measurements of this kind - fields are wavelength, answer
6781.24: 7.319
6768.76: 7.397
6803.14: 7.392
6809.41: 7.762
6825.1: 7.676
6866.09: 7.833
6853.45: 7.714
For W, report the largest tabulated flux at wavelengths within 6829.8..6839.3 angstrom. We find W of 7.738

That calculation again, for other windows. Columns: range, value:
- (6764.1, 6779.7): 7.652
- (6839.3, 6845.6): 7.497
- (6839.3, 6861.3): 7.753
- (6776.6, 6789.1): 7.733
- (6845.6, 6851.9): 7.458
